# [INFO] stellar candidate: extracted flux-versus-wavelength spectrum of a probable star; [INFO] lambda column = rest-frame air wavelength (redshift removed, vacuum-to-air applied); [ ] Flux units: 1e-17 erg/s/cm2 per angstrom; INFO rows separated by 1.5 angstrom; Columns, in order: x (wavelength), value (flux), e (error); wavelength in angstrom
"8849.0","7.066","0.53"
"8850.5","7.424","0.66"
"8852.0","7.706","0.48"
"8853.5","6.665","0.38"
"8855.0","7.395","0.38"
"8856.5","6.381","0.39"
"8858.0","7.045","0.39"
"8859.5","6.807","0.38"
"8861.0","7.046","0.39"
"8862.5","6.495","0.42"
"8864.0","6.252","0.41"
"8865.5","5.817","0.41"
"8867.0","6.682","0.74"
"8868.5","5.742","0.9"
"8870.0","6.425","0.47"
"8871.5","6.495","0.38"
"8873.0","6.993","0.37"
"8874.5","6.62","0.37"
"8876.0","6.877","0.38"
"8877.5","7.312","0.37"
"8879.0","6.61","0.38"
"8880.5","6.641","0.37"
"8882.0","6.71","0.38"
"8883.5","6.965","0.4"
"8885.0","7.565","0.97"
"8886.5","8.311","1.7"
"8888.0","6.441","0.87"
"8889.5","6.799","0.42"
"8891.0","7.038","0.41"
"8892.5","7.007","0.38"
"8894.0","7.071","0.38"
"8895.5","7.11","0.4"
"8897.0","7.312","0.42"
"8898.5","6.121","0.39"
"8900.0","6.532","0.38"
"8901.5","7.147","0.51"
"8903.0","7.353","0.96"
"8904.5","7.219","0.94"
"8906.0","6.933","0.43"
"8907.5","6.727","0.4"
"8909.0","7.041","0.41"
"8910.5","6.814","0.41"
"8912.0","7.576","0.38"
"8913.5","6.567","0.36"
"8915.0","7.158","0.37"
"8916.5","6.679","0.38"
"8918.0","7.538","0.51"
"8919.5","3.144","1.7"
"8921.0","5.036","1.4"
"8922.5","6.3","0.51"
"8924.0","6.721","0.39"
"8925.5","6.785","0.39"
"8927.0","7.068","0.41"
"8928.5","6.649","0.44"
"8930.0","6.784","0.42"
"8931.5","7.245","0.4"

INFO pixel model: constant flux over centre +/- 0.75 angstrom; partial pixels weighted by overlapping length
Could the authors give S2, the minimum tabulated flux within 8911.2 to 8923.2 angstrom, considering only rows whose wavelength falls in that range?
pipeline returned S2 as 3.144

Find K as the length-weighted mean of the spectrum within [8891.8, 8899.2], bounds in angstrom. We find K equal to 6.93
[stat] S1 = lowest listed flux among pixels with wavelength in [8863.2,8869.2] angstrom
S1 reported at 5.742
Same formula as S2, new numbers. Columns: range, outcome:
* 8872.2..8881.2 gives 6.61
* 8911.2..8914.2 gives 6.567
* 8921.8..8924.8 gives 6.3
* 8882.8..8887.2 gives 6.965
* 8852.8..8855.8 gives 6.665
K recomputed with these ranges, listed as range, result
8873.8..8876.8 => 6.76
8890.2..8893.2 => 7.02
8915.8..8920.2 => 5.81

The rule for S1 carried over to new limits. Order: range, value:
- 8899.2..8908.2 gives 6.532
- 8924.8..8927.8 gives 6.785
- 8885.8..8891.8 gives 6.441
